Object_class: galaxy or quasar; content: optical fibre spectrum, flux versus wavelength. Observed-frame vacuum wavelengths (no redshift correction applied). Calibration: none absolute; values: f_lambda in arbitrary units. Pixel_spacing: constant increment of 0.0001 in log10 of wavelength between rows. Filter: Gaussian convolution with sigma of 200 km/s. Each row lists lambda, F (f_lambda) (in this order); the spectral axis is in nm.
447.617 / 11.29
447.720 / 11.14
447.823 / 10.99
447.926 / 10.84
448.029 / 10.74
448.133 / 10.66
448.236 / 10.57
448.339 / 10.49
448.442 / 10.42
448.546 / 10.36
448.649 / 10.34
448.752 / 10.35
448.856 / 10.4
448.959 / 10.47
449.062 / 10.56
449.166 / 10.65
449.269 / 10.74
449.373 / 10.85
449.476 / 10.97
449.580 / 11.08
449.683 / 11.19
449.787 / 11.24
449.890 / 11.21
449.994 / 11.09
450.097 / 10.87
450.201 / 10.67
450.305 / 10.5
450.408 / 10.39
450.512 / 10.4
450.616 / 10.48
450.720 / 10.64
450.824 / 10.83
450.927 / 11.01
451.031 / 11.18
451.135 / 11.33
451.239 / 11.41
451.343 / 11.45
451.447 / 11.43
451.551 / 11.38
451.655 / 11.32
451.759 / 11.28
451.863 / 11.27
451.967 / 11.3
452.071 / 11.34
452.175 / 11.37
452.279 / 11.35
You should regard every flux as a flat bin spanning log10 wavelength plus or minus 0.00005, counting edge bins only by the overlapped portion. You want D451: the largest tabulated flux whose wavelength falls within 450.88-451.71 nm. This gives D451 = 11.45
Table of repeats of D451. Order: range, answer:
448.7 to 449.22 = 10.65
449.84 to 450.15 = 11.21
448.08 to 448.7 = 10.66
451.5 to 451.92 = 11.38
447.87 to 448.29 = 10.84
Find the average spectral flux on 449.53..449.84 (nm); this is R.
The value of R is 11.2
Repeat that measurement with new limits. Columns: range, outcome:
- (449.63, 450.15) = 11.1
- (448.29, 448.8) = 10.4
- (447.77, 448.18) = 10.8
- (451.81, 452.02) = 11.3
